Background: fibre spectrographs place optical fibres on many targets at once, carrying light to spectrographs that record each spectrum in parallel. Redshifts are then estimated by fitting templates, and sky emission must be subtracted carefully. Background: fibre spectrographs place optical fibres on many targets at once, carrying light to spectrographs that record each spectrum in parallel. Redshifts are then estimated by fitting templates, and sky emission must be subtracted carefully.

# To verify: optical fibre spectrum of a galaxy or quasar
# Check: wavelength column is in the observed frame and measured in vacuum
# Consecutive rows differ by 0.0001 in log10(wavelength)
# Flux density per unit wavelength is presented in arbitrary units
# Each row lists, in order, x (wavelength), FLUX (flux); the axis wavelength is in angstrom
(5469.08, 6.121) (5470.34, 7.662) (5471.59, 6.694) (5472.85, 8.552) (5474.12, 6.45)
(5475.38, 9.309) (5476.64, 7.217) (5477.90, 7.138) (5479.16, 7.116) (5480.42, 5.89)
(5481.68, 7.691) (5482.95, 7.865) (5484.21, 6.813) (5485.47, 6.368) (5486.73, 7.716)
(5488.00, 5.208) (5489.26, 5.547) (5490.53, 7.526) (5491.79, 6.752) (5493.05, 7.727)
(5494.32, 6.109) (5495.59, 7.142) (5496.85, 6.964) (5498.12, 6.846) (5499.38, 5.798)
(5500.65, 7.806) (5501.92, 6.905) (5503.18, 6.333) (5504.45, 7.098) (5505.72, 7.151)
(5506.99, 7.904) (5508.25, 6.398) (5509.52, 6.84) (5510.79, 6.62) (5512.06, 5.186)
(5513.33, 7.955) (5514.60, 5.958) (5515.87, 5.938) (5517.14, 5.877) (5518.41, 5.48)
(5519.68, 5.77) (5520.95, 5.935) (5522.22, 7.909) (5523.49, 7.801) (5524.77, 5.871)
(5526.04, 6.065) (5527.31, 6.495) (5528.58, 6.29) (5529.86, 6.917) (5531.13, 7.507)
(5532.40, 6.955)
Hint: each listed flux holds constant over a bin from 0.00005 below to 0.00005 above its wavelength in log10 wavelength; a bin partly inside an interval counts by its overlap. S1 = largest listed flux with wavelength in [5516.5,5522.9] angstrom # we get 7.909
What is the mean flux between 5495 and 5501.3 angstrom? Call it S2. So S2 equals 6.91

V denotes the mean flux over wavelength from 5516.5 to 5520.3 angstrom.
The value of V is 5.71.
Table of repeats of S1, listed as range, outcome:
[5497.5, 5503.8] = 7.806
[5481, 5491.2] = 7.865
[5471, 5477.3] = 9.309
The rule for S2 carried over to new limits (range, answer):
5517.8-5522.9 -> 6.3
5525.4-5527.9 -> 6.29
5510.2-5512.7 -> 5.89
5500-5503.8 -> 7.01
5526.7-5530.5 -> 6.57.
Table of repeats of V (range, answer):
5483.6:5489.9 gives 6.33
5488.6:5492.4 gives 6.6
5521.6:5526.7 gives 6.9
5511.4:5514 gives 6.56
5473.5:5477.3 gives 7.66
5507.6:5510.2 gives 6.64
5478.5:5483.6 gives 7.14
